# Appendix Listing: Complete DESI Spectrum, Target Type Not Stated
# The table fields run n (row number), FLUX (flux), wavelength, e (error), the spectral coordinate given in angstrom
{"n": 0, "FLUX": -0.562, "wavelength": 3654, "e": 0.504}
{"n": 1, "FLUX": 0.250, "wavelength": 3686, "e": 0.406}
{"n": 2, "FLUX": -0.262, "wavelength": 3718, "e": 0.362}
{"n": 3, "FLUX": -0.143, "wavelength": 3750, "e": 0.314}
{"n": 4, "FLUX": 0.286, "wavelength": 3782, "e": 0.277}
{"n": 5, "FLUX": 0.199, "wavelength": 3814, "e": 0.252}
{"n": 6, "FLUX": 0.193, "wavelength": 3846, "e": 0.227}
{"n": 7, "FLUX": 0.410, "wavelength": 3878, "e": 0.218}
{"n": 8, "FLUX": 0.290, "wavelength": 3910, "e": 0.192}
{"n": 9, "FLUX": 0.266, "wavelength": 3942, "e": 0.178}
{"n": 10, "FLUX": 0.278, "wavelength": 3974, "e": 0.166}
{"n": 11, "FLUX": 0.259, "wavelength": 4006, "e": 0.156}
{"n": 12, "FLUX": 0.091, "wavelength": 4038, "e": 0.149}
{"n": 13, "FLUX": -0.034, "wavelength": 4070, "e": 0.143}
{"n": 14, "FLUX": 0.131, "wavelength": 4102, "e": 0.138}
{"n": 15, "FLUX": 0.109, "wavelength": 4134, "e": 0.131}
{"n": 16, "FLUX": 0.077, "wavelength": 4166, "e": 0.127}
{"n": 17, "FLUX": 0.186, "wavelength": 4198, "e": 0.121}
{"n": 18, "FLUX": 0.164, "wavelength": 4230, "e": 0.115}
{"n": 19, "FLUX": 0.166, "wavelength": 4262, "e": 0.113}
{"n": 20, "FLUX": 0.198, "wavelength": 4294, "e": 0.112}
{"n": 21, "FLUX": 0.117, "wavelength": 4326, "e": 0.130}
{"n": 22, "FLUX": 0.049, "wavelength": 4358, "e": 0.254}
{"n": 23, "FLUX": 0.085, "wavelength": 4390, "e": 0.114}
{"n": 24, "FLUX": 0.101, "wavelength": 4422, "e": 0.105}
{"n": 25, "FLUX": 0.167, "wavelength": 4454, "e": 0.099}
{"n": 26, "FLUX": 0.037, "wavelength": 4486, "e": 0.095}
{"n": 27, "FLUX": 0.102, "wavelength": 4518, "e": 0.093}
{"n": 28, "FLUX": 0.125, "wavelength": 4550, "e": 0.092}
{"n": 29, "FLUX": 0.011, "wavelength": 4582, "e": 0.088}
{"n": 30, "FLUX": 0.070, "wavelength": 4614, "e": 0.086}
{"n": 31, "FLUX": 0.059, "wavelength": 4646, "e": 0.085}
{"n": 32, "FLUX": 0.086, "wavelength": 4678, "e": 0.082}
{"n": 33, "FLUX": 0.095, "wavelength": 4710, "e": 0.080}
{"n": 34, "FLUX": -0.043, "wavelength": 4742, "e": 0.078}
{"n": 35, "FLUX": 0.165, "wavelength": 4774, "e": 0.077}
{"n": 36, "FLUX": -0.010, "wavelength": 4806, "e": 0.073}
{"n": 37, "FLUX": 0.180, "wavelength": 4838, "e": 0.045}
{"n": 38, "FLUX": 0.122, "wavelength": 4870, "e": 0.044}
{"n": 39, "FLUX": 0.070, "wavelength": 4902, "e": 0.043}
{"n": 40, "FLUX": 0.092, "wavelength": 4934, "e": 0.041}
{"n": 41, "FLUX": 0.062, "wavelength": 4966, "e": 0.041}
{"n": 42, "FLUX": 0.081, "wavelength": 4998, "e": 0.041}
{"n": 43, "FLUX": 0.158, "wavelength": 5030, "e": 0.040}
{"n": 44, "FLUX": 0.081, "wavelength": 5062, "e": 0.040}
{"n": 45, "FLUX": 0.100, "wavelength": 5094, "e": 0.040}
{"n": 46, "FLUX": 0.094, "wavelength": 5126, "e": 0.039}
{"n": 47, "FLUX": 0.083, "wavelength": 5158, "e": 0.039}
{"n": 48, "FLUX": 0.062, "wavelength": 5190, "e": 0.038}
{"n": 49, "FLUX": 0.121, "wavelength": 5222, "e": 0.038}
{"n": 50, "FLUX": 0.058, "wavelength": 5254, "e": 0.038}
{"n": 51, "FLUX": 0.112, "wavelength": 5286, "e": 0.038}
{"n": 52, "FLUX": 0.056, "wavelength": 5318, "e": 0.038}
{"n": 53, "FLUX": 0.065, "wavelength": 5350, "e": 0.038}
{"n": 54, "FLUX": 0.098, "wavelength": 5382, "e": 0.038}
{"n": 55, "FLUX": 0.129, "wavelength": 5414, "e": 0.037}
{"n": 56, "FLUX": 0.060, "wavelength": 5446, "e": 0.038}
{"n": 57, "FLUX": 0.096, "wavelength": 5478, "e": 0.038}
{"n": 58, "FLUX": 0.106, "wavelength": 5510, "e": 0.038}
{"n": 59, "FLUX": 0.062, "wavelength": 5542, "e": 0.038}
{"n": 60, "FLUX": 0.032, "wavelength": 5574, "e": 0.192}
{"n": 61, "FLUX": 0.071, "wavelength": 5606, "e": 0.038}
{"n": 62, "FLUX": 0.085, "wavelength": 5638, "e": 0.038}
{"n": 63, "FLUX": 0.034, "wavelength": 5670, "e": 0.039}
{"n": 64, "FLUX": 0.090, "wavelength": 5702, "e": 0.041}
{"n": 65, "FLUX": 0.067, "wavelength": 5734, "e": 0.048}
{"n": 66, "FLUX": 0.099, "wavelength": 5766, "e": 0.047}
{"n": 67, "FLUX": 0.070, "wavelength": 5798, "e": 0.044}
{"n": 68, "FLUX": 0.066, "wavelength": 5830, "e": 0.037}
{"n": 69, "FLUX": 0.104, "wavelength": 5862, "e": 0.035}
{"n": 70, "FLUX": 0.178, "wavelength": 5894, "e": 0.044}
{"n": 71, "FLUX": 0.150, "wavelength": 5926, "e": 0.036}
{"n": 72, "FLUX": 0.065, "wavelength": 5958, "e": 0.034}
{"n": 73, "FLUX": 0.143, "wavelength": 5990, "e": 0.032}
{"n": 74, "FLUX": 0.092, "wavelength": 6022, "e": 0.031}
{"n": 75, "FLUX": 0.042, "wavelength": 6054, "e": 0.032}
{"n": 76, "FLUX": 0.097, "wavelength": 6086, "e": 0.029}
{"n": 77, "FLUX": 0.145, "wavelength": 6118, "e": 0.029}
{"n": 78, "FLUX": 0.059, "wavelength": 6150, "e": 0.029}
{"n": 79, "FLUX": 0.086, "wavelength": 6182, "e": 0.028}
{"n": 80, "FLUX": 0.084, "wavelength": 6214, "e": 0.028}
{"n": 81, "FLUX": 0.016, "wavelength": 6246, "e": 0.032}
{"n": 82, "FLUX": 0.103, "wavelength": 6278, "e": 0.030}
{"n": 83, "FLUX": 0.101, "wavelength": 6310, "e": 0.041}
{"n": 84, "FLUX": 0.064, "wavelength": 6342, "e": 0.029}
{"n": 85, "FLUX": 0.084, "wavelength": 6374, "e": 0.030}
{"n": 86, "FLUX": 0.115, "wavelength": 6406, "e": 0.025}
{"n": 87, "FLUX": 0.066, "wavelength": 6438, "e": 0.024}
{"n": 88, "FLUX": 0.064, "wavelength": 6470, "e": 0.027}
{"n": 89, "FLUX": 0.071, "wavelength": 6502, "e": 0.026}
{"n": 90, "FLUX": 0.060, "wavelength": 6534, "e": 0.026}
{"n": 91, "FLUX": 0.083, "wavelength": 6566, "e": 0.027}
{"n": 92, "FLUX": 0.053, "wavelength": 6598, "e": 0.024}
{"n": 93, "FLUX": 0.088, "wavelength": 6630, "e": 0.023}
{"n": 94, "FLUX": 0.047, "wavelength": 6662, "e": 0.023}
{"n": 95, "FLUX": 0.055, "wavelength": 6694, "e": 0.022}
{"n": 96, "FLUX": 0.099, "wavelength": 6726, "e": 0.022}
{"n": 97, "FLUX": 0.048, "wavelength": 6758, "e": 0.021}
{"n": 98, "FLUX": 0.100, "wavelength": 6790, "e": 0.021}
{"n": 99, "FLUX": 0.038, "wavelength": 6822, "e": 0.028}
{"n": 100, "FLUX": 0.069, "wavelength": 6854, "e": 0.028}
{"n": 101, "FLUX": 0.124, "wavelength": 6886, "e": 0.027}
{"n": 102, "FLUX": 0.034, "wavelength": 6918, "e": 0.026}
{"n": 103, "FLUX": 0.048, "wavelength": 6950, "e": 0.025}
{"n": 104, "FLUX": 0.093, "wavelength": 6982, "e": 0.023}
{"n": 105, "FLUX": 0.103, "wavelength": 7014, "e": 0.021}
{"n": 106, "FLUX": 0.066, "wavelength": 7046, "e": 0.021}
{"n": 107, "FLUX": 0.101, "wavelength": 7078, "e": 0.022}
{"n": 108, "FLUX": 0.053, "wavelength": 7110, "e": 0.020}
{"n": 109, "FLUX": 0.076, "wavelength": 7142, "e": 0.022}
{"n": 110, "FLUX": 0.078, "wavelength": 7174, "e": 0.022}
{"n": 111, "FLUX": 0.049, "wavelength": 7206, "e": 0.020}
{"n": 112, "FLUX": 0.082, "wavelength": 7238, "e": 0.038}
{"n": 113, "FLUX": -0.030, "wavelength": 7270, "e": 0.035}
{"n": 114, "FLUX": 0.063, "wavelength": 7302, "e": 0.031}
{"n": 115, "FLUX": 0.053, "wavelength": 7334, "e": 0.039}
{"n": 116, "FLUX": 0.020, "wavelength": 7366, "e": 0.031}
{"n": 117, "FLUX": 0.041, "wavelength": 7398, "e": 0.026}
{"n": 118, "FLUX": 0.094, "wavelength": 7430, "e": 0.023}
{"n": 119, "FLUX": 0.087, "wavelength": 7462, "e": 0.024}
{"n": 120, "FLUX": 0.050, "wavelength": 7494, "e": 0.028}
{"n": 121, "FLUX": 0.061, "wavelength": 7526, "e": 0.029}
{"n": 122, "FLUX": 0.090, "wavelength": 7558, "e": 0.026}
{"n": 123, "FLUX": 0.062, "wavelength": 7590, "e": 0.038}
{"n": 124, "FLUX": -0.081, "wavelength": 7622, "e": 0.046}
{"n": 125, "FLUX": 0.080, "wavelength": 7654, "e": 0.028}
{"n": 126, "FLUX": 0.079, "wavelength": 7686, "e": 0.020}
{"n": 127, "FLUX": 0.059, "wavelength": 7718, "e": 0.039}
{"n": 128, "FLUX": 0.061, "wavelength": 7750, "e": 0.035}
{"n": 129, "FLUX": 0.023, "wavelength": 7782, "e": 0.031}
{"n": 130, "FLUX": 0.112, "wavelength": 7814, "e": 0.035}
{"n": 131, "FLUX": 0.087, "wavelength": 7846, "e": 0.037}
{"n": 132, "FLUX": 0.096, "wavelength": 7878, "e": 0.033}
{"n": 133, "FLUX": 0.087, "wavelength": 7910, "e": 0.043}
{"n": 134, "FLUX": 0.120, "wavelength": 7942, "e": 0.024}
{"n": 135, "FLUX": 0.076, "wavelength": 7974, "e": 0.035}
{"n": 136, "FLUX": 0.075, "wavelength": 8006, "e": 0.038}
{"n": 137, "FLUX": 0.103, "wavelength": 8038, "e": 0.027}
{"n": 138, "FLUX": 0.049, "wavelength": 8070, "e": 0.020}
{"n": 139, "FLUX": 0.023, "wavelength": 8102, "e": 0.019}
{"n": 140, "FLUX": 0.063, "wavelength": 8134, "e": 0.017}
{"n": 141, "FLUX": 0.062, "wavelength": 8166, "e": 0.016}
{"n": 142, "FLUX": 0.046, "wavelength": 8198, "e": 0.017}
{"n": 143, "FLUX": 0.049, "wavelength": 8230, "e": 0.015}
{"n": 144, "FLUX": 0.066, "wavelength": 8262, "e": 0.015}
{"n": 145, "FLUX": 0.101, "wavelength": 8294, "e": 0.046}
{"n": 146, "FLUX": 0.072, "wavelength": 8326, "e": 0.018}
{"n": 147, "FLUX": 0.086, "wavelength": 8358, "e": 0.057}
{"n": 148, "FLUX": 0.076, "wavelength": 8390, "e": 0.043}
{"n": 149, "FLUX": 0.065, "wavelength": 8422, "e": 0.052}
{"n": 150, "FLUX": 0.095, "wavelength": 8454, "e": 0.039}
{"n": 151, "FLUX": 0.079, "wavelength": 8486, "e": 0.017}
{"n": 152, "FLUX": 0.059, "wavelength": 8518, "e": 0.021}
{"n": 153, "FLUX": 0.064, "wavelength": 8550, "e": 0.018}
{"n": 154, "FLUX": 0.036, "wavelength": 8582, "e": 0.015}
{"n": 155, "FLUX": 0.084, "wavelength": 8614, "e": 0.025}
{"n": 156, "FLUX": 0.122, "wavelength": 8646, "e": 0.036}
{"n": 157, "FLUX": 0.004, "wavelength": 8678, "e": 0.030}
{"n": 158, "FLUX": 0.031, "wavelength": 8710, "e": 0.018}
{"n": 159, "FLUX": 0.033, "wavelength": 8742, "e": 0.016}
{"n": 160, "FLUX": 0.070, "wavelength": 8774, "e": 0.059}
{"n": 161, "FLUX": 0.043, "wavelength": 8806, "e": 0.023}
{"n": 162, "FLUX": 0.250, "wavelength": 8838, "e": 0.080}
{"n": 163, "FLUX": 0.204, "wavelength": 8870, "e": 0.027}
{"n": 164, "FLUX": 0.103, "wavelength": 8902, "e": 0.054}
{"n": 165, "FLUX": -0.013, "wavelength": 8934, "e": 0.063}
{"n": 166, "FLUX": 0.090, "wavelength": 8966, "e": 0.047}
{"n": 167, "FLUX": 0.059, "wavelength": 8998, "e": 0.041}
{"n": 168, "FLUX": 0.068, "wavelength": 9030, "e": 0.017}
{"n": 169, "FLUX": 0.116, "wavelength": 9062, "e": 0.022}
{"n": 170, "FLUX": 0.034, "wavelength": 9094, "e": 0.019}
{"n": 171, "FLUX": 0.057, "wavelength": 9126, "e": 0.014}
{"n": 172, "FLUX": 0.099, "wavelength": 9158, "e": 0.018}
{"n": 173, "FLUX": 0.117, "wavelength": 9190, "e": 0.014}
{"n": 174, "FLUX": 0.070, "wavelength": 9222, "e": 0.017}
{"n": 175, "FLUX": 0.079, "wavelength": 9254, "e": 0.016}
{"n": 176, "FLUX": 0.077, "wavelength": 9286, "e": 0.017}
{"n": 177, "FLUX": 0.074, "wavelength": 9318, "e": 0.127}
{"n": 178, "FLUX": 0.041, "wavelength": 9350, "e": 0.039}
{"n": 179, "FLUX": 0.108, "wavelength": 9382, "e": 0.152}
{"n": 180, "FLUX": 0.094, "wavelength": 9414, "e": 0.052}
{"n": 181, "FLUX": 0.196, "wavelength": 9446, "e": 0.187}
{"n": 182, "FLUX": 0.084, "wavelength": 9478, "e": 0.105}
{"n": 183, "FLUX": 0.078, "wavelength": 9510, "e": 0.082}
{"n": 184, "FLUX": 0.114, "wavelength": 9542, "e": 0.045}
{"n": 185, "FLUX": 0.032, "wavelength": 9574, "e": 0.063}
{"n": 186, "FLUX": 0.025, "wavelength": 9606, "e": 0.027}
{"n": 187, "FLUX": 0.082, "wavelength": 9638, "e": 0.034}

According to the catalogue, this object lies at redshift 1.37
